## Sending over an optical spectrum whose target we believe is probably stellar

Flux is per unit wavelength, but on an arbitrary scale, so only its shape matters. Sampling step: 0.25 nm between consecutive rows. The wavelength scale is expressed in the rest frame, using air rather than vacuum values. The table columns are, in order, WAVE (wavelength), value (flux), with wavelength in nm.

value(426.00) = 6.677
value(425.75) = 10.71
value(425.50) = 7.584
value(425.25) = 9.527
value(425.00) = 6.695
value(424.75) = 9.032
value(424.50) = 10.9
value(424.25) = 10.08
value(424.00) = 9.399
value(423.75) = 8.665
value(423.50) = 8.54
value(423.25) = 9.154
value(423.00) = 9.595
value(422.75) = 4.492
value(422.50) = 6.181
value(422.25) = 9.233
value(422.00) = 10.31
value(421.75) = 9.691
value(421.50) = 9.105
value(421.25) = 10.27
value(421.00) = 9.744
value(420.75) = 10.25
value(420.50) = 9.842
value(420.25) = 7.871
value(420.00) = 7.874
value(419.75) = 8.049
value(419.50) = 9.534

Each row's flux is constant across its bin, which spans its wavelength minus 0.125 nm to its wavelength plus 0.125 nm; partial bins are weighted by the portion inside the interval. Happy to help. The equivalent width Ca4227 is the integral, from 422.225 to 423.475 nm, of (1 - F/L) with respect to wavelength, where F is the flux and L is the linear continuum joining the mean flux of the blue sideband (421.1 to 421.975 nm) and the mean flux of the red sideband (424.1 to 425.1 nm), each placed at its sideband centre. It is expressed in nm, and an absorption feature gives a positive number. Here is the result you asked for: 0.24 nm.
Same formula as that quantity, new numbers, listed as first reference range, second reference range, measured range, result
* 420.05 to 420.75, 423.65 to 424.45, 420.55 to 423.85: 0.13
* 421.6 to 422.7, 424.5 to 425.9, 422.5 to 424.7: 0.00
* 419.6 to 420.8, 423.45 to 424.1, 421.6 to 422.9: 0.11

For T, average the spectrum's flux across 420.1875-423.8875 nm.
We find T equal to 8.88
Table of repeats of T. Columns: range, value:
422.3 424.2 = 8.13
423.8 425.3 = 9.23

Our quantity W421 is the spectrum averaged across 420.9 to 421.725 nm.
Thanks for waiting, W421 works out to 9.7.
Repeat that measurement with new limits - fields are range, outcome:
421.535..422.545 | 9.09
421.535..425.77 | 8.77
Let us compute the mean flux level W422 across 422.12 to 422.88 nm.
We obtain 6.68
